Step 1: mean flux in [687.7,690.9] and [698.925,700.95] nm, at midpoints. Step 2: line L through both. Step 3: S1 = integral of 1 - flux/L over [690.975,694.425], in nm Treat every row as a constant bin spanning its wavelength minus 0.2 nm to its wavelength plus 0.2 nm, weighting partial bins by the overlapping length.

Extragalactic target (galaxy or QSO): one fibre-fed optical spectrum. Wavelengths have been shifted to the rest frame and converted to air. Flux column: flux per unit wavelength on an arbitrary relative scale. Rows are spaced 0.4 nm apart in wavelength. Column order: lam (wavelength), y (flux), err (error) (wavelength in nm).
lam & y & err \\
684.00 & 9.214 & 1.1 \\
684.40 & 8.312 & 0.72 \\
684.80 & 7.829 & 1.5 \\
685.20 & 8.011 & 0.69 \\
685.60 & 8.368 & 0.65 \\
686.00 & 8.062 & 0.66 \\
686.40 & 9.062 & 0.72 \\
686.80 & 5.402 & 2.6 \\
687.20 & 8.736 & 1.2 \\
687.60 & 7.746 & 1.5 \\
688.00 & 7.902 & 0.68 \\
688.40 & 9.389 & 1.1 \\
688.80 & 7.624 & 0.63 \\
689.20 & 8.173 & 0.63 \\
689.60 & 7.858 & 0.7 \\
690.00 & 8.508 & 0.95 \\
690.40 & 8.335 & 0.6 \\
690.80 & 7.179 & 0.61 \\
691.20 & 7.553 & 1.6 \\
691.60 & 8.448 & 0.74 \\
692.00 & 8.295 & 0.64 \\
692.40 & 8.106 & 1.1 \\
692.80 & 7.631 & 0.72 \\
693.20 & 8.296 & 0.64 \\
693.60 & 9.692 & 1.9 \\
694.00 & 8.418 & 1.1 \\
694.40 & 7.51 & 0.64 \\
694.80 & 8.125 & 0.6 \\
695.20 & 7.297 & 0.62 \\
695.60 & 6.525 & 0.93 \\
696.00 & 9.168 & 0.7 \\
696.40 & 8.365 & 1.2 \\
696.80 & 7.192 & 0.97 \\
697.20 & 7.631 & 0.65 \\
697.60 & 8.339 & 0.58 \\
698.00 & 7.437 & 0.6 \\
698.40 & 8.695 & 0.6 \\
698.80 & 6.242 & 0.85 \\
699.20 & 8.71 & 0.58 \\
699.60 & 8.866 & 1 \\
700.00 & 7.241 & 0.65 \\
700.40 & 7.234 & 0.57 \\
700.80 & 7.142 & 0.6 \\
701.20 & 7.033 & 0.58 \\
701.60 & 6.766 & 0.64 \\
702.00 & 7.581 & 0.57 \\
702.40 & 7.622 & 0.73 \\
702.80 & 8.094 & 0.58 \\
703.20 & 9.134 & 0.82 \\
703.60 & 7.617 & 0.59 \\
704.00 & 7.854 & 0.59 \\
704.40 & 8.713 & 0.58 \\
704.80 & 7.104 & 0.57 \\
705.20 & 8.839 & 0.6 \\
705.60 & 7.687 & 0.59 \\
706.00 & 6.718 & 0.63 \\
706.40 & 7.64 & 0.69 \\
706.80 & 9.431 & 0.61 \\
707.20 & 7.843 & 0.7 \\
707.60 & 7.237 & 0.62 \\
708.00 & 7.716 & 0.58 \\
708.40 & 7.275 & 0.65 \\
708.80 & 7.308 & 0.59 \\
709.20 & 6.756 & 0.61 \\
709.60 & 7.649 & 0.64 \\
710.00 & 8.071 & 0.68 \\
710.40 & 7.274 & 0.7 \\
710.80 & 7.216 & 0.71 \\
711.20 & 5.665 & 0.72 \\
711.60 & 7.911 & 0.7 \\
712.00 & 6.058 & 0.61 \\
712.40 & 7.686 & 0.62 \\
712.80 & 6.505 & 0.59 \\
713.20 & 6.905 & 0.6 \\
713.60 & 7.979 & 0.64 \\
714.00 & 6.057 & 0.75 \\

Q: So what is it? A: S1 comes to -0.093 nm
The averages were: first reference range 8.14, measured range 8.24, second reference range 7.8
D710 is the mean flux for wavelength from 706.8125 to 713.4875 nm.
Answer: 7.27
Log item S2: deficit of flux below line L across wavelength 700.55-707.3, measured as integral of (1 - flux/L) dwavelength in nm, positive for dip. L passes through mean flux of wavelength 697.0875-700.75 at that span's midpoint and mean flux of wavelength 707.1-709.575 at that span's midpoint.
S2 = -0.22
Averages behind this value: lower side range 7.8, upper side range 7.36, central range 7.81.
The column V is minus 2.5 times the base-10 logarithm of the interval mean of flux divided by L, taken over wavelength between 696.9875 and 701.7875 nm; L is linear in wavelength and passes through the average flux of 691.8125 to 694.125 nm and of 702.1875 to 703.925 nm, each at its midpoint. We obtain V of 0.08 mag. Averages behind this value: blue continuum 8.41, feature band 7.61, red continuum 8.09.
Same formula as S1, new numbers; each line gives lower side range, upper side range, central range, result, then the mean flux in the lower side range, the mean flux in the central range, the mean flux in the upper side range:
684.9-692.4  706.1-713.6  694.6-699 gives 0.02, 8.04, 7.73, 7.35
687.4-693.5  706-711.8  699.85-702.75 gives 0.17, 8.1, 7.28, 7.47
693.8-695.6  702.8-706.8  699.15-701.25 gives 0.05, 7.69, 7.68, 8.01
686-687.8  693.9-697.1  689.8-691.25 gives -0.03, 7.77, 7.93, 7.8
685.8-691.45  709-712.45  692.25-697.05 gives -0.18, 7.97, 8.02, 7.12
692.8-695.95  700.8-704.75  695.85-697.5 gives -0.03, 8.01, 8.07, 7.76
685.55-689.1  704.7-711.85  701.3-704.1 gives -0.05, 8.02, 7.78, 7.51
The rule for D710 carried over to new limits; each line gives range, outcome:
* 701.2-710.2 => 7.74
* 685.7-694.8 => 8.09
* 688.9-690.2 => 8.14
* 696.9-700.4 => 7.84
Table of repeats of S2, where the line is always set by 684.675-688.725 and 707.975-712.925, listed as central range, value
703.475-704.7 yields -0.10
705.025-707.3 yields -0.22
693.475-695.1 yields -0.12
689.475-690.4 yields -0.04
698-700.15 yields -0.10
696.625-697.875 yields -0.01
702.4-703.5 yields -0.13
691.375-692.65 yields -0.07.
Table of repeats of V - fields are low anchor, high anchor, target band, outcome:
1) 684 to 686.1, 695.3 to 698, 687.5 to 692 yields -0.003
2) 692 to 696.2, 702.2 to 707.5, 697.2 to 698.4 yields 0.011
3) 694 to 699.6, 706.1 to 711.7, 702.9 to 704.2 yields -0.076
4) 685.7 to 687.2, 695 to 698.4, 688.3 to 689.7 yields -0.063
